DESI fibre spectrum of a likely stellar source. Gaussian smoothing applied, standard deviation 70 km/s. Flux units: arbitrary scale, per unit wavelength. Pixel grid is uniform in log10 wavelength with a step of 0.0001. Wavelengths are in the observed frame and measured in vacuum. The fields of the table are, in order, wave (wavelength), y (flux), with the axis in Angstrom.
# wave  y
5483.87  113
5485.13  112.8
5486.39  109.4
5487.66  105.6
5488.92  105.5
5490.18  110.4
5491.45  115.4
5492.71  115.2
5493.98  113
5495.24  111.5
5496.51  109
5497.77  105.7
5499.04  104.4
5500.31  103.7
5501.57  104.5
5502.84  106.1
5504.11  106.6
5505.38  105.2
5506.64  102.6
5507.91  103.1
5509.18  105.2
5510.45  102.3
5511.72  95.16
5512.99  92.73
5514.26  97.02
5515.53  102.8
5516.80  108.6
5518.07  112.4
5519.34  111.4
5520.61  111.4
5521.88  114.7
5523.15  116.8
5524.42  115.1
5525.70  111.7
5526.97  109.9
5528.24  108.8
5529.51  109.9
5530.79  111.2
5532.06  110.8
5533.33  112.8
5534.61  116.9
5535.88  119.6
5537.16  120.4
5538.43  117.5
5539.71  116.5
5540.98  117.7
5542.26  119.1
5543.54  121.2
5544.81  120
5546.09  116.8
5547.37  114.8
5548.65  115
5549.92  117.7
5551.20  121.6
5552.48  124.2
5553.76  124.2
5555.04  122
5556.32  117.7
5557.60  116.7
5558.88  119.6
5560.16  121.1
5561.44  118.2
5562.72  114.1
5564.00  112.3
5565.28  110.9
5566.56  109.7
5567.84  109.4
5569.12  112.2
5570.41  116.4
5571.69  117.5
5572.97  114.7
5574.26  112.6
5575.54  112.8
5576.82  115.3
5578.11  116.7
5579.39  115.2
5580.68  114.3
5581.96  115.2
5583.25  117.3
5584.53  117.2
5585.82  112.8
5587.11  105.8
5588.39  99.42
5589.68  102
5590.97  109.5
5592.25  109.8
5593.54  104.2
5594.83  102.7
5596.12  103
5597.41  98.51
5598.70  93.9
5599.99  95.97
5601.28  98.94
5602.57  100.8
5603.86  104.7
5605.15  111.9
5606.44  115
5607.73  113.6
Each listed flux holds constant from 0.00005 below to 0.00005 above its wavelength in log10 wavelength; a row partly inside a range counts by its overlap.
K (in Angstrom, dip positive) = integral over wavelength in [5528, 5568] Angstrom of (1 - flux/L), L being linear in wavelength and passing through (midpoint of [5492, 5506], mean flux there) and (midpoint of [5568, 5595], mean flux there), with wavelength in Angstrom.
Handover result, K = -2.4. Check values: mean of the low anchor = 108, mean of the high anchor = 112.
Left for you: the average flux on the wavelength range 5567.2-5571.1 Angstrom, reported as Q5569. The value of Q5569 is 113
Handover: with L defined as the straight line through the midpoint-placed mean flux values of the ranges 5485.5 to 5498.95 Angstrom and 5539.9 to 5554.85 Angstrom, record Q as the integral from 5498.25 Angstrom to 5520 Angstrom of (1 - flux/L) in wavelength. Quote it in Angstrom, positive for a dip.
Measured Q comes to 1.7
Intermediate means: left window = 110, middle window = 104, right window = 119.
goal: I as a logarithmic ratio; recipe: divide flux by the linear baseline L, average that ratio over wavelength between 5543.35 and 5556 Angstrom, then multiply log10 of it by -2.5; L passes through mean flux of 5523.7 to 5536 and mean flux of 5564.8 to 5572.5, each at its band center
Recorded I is -0.07 mag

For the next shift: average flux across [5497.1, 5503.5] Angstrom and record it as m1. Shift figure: 105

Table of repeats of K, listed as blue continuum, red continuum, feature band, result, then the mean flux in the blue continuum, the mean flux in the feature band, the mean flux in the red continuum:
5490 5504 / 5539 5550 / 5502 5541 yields 1.4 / 109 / 109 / 118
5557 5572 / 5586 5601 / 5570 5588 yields -0.9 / 115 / 114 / 102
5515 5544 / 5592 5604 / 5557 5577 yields -1.5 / 114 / 115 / 101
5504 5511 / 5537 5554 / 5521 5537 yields -0.1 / 104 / 113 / 119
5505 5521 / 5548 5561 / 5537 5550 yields -0.2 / 104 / 118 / 120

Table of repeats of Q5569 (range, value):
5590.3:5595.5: 106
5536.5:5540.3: 118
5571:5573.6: 116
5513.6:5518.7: 105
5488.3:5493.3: 112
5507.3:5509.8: 104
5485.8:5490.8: 108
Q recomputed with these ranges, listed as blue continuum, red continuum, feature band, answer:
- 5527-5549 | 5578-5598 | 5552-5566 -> -0.67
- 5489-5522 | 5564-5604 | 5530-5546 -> -1.42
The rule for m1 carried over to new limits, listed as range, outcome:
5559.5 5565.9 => 115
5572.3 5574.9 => 114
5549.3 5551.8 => 120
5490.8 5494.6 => 114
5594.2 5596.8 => 103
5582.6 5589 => 111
